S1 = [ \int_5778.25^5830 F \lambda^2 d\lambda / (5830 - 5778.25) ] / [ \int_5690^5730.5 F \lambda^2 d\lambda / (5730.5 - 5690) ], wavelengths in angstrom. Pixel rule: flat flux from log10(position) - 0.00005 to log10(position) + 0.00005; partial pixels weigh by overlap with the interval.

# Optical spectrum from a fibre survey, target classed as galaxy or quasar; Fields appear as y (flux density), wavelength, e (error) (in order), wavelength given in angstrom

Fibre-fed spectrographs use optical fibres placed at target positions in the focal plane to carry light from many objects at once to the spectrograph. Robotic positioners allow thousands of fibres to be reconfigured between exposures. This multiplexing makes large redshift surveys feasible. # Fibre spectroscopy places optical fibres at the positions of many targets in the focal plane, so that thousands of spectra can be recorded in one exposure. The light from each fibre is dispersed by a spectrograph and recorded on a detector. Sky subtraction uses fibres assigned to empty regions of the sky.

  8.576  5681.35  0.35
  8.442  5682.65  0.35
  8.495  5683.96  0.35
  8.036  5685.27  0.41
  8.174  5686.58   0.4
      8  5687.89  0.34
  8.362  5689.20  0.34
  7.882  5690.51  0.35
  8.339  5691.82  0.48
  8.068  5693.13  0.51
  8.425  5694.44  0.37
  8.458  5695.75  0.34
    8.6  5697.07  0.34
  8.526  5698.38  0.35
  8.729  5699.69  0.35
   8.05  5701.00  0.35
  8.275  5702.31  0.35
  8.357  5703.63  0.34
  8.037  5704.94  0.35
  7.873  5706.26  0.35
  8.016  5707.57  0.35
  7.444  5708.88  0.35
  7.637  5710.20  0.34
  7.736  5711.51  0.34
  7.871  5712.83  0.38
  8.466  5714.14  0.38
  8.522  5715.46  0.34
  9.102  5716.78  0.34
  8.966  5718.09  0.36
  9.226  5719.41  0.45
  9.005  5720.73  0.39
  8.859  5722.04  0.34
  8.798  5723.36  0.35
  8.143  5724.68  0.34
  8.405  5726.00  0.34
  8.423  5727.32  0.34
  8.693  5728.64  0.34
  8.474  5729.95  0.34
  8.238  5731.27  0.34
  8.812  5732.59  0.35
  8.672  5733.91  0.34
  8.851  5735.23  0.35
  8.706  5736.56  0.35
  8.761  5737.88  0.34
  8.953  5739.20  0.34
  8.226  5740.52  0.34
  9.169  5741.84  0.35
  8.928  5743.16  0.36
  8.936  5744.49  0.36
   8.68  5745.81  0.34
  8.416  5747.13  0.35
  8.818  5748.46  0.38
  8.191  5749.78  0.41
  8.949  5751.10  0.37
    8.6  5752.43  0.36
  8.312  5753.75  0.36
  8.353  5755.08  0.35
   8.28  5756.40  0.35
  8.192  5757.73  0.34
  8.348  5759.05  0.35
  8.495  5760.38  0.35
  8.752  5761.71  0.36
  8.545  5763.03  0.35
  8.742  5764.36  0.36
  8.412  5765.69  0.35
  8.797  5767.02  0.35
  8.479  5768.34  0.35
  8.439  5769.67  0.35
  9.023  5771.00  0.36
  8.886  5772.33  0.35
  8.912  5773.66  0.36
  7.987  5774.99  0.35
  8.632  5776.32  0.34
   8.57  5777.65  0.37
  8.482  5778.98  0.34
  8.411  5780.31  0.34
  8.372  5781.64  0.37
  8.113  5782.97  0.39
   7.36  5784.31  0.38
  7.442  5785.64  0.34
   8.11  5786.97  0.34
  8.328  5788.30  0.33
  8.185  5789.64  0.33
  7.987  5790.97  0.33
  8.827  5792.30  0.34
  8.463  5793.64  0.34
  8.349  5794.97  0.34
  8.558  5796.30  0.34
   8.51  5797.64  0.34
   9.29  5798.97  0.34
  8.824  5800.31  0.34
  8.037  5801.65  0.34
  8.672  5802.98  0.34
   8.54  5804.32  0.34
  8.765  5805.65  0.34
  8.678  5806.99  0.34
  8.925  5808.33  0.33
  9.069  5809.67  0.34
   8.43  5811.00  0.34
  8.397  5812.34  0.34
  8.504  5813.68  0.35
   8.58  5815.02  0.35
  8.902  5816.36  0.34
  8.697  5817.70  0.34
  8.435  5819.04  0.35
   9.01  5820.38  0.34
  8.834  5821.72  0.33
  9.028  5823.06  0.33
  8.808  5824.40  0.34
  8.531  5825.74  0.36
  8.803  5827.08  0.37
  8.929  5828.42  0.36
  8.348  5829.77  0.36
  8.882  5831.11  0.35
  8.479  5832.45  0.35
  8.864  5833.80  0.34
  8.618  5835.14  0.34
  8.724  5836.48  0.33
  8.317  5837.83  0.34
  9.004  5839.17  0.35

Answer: 1.1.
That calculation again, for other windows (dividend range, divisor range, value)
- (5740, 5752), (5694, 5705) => 1.05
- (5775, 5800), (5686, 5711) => 1.05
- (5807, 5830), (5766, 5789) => 1.06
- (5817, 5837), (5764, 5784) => 1.04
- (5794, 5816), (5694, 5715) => 1.10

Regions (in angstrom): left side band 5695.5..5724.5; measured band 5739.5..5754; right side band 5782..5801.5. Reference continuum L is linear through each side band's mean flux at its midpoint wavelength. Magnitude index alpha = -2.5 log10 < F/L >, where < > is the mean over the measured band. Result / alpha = -0.042 mag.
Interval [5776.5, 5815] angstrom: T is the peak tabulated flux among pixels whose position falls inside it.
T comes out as 9.29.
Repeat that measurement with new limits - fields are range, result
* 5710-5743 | 9.226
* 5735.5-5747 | 9.169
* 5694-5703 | 8.729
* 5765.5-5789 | 9.023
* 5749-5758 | 8.949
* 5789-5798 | 8.827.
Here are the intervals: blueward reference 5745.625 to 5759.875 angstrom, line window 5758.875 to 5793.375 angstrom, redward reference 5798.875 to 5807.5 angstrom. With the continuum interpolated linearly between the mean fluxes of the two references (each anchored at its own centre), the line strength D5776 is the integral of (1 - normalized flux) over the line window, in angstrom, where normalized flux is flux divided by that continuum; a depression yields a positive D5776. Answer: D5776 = 0.5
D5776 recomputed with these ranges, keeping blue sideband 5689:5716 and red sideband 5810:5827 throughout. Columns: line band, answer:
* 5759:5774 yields -0.4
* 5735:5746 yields -0.6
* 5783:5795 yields 0.6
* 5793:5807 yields 0.0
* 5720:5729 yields -0.4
